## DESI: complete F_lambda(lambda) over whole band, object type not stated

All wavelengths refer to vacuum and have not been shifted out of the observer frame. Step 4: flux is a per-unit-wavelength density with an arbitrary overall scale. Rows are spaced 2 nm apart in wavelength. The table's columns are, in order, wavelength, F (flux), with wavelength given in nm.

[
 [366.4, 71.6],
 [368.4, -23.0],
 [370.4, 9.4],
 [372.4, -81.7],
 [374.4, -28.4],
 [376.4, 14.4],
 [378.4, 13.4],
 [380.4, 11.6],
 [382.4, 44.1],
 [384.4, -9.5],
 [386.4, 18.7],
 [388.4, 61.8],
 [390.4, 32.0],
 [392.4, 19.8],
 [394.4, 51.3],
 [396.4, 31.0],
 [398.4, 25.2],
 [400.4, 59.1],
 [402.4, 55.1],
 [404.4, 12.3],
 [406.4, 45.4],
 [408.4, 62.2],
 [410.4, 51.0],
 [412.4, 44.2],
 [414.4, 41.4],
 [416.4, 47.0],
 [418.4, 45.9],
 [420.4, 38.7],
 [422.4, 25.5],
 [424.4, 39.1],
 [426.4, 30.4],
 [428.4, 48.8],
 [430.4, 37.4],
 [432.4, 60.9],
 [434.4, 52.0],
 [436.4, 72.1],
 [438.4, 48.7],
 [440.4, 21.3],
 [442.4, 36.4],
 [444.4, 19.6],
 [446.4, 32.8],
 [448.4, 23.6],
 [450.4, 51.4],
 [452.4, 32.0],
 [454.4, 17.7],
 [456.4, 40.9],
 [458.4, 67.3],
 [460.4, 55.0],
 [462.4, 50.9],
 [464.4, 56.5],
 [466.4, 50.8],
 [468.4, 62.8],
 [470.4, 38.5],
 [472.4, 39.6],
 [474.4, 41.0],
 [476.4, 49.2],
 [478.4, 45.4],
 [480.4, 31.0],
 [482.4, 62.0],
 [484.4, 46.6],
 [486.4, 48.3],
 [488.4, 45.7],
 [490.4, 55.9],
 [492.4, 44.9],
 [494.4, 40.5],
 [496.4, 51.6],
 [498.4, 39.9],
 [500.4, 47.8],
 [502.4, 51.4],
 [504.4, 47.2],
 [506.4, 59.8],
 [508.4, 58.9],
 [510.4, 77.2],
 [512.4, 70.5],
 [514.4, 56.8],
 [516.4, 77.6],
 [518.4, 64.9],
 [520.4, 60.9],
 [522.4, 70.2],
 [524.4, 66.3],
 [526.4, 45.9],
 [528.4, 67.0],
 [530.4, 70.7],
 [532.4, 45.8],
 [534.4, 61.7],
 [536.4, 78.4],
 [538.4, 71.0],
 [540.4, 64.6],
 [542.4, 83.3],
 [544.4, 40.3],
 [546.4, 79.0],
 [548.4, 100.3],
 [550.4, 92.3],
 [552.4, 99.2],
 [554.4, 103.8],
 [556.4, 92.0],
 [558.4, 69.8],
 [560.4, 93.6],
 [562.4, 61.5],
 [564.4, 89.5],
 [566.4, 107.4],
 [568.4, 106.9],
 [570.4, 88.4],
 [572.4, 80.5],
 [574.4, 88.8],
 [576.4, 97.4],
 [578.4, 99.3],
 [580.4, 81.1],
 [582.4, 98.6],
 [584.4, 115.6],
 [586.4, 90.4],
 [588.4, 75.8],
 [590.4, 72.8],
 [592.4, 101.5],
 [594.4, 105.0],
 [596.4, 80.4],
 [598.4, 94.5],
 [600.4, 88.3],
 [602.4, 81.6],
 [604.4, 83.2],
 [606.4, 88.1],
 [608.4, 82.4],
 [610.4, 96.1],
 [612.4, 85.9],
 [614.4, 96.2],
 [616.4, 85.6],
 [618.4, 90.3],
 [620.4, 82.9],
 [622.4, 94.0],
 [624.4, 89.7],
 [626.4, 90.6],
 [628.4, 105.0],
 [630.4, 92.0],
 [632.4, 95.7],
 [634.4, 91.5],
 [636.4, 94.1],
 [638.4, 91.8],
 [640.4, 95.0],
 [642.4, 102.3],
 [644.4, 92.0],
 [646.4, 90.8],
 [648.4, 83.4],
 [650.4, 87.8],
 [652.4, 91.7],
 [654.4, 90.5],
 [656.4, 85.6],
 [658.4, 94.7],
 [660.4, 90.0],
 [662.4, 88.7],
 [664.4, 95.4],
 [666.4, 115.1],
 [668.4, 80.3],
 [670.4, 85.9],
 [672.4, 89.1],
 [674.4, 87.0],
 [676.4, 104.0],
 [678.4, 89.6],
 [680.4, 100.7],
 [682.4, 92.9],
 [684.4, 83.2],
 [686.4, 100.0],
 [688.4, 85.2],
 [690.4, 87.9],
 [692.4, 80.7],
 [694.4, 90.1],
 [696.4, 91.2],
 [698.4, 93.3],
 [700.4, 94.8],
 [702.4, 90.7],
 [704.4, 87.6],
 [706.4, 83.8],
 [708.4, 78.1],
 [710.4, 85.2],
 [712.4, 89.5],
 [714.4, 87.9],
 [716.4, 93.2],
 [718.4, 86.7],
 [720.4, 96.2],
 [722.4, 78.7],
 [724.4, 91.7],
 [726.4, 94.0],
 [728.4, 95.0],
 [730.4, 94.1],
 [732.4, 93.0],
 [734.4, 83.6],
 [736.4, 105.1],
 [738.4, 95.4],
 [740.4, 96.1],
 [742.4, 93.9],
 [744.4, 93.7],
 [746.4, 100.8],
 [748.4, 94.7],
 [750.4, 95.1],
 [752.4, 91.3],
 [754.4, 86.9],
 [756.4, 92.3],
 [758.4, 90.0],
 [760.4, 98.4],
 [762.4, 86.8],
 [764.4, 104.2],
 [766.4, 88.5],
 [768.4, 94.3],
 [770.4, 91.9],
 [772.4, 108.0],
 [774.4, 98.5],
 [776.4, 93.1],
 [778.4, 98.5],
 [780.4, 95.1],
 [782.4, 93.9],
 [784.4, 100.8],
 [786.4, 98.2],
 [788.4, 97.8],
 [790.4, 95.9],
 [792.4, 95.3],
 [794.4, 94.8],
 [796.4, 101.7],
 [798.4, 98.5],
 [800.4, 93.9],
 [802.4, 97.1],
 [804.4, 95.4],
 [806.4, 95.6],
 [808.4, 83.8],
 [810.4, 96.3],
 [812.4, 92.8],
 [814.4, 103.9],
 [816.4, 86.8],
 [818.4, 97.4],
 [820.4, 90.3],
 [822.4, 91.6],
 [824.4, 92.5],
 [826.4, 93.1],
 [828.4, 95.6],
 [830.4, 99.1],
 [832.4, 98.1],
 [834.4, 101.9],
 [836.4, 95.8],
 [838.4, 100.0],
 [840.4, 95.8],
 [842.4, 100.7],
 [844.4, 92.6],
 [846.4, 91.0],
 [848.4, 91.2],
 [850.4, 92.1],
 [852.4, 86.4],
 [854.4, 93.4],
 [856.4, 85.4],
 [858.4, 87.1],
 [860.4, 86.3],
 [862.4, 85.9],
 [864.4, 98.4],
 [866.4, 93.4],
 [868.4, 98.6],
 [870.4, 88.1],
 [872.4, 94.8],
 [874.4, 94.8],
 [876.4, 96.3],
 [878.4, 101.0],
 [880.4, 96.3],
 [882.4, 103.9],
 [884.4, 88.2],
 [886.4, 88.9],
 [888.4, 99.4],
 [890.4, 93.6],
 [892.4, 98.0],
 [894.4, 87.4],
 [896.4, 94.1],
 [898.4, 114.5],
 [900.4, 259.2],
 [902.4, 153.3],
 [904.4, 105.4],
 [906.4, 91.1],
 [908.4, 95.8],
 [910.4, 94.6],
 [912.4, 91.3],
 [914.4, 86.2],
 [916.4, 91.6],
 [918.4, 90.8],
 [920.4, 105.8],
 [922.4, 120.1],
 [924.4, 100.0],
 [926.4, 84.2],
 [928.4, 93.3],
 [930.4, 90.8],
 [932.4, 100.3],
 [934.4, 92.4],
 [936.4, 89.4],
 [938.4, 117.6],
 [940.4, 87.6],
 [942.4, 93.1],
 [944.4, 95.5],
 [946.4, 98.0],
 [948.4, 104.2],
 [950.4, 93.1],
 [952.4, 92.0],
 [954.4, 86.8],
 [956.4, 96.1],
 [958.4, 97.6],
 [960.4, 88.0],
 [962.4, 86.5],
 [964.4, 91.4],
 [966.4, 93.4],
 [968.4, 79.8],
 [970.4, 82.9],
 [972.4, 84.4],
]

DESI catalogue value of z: 0.371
